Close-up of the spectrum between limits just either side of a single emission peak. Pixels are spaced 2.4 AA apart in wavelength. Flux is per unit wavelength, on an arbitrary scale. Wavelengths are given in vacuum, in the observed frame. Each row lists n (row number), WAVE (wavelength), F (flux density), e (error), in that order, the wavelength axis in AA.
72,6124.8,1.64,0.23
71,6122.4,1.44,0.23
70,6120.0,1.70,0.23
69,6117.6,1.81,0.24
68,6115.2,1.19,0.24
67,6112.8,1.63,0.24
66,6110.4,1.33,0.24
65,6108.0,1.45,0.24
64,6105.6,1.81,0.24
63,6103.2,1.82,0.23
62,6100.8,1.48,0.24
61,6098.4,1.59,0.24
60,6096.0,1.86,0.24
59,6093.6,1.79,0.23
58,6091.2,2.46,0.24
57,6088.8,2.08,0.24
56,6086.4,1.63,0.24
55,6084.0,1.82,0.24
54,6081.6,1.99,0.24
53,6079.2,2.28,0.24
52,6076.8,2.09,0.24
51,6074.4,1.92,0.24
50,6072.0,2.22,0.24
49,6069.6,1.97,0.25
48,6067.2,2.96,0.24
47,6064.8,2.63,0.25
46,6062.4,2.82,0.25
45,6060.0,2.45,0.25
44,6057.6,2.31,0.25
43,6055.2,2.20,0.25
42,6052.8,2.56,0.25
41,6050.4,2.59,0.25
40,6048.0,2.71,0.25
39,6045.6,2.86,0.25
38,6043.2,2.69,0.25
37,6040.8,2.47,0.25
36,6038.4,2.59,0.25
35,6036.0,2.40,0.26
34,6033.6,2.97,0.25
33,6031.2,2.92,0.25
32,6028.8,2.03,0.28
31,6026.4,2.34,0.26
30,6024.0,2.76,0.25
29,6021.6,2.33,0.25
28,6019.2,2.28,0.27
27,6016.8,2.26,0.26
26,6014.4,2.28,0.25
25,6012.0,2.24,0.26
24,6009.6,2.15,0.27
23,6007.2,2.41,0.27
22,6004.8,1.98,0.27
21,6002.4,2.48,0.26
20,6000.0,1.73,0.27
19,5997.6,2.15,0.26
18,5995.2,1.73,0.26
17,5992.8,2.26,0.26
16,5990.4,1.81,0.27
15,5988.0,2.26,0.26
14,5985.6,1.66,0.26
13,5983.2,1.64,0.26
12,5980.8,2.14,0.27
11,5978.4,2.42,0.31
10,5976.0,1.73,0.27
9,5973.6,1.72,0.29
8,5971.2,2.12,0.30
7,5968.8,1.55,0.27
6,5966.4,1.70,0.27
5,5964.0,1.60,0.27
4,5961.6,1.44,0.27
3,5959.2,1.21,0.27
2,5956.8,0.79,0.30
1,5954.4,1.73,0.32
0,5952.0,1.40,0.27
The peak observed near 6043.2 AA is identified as C III]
